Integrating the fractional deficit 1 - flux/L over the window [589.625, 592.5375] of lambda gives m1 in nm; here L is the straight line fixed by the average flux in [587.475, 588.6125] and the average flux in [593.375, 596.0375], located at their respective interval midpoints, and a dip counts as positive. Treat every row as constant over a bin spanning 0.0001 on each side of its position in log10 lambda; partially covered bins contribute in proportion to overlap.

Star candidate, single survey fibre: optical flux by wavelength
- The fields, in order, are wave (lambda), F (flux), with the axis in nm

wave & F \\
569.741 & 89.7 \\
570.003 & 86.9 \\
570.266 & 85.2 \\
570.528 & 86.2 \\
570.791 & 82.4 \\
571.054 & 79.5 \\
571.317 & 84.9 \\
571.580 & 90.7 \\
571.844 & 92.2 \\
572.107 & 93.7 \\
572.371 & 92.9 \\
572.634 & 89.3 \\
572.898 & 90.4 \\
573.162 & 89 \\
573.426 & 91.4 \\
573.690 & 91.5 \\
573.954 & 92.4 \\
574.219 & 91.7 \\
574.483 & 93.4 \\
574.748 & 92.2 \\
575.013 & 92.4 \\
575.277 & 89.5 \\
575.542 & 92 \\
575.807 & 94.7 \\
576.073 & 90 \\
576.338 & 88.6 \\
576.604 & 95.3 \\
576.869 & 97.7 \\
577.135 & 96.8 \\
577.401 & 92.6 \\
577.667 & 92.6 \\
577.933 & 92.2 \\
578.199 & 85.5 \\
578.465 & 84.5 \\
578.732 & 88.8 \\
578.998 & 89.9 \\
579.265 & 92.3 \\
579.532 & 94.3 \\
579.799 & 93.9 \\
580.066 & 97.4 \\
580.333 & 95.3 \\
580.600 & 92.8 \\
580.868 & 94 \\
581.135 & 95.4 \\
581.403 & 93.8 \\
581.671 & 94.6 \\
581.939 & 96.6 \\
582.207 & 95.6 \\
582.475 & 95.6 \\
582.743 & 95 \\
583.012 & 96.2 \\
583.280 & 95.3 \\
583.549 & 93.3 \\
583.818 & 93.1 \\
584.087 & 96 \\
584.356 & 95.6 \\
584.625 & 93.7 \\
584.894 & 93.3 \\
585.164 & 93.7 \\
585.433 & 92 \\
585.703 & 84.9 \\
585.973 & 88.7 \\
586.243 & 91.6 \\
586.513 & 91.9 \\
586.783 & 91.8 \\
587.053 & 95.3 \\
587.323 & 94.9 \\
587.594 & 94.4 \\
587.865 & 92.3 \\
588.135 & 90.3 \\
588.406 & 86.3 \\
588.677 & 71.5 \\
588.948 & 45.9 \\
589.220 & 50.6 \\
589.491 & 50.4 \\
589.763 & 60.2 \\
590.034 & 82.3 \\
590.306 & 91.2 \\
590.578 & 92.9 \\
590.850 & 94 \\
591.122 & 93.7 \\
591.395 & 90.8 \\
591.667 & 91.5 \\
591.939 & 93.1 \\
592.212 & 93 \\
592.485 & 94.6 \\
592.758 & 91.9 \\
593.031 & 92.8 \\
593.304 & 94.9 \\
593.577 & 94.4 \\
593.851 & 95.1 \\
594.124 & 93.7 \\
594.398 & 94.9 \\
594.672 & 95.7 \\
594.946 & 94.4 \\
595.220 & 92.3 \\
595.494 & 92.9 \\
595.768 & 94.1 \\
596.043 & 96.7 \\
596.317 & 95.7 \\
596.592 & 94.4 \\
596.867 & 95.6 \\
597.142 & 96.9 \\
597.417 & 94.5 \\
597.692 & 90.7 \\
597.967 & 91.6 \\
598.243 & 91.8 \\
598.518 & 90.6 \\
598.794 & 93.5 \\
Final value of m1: 0.10 nm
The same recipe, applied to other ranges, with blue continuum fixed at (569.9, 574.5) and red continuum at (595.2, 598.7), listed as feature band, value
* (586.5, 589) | 0.15 nm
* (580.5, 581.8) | -0.05 nm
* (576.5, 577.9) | -0.08 nm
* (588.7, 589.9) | 0.50 nm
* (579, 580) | -0.03 nm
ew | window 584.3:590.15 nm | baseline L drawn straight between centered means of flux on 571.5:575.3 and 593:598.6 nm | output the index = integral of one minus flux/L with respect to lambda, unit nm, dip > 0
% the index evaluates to 0.63 nm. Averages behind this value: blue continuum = 91.6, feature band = 83.1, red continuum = 94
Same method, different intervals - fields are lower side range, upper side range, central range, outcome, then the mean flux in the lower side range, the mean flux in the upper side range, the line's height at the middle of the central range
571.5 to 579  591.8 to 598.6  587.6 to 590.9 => 0.61 nm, 91.5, 93.9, 93.2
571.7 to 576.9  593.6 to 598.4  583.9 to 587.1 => 0.03 nm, 91.9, 94.2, 93.1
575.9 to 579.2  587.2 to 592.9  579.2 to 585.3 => -0.45 nm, 91.3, 83.1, 88.2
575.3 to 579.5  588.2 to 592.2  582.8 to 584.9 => -0.23 nm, 91.6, 78.9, 85.2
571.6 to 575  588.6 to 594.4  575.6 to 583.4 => -0.37 nm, 91.6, 84.2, 89.1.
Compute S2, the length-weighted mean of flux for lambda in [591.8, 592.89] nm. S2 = 93.1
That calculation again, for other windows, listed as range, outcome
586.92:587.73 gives 94.8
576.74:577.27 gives 97.1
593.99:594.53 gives 94.2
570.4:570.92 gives 84.3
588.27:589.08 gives 68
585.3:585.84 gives 88.3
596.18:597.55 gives 95.4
